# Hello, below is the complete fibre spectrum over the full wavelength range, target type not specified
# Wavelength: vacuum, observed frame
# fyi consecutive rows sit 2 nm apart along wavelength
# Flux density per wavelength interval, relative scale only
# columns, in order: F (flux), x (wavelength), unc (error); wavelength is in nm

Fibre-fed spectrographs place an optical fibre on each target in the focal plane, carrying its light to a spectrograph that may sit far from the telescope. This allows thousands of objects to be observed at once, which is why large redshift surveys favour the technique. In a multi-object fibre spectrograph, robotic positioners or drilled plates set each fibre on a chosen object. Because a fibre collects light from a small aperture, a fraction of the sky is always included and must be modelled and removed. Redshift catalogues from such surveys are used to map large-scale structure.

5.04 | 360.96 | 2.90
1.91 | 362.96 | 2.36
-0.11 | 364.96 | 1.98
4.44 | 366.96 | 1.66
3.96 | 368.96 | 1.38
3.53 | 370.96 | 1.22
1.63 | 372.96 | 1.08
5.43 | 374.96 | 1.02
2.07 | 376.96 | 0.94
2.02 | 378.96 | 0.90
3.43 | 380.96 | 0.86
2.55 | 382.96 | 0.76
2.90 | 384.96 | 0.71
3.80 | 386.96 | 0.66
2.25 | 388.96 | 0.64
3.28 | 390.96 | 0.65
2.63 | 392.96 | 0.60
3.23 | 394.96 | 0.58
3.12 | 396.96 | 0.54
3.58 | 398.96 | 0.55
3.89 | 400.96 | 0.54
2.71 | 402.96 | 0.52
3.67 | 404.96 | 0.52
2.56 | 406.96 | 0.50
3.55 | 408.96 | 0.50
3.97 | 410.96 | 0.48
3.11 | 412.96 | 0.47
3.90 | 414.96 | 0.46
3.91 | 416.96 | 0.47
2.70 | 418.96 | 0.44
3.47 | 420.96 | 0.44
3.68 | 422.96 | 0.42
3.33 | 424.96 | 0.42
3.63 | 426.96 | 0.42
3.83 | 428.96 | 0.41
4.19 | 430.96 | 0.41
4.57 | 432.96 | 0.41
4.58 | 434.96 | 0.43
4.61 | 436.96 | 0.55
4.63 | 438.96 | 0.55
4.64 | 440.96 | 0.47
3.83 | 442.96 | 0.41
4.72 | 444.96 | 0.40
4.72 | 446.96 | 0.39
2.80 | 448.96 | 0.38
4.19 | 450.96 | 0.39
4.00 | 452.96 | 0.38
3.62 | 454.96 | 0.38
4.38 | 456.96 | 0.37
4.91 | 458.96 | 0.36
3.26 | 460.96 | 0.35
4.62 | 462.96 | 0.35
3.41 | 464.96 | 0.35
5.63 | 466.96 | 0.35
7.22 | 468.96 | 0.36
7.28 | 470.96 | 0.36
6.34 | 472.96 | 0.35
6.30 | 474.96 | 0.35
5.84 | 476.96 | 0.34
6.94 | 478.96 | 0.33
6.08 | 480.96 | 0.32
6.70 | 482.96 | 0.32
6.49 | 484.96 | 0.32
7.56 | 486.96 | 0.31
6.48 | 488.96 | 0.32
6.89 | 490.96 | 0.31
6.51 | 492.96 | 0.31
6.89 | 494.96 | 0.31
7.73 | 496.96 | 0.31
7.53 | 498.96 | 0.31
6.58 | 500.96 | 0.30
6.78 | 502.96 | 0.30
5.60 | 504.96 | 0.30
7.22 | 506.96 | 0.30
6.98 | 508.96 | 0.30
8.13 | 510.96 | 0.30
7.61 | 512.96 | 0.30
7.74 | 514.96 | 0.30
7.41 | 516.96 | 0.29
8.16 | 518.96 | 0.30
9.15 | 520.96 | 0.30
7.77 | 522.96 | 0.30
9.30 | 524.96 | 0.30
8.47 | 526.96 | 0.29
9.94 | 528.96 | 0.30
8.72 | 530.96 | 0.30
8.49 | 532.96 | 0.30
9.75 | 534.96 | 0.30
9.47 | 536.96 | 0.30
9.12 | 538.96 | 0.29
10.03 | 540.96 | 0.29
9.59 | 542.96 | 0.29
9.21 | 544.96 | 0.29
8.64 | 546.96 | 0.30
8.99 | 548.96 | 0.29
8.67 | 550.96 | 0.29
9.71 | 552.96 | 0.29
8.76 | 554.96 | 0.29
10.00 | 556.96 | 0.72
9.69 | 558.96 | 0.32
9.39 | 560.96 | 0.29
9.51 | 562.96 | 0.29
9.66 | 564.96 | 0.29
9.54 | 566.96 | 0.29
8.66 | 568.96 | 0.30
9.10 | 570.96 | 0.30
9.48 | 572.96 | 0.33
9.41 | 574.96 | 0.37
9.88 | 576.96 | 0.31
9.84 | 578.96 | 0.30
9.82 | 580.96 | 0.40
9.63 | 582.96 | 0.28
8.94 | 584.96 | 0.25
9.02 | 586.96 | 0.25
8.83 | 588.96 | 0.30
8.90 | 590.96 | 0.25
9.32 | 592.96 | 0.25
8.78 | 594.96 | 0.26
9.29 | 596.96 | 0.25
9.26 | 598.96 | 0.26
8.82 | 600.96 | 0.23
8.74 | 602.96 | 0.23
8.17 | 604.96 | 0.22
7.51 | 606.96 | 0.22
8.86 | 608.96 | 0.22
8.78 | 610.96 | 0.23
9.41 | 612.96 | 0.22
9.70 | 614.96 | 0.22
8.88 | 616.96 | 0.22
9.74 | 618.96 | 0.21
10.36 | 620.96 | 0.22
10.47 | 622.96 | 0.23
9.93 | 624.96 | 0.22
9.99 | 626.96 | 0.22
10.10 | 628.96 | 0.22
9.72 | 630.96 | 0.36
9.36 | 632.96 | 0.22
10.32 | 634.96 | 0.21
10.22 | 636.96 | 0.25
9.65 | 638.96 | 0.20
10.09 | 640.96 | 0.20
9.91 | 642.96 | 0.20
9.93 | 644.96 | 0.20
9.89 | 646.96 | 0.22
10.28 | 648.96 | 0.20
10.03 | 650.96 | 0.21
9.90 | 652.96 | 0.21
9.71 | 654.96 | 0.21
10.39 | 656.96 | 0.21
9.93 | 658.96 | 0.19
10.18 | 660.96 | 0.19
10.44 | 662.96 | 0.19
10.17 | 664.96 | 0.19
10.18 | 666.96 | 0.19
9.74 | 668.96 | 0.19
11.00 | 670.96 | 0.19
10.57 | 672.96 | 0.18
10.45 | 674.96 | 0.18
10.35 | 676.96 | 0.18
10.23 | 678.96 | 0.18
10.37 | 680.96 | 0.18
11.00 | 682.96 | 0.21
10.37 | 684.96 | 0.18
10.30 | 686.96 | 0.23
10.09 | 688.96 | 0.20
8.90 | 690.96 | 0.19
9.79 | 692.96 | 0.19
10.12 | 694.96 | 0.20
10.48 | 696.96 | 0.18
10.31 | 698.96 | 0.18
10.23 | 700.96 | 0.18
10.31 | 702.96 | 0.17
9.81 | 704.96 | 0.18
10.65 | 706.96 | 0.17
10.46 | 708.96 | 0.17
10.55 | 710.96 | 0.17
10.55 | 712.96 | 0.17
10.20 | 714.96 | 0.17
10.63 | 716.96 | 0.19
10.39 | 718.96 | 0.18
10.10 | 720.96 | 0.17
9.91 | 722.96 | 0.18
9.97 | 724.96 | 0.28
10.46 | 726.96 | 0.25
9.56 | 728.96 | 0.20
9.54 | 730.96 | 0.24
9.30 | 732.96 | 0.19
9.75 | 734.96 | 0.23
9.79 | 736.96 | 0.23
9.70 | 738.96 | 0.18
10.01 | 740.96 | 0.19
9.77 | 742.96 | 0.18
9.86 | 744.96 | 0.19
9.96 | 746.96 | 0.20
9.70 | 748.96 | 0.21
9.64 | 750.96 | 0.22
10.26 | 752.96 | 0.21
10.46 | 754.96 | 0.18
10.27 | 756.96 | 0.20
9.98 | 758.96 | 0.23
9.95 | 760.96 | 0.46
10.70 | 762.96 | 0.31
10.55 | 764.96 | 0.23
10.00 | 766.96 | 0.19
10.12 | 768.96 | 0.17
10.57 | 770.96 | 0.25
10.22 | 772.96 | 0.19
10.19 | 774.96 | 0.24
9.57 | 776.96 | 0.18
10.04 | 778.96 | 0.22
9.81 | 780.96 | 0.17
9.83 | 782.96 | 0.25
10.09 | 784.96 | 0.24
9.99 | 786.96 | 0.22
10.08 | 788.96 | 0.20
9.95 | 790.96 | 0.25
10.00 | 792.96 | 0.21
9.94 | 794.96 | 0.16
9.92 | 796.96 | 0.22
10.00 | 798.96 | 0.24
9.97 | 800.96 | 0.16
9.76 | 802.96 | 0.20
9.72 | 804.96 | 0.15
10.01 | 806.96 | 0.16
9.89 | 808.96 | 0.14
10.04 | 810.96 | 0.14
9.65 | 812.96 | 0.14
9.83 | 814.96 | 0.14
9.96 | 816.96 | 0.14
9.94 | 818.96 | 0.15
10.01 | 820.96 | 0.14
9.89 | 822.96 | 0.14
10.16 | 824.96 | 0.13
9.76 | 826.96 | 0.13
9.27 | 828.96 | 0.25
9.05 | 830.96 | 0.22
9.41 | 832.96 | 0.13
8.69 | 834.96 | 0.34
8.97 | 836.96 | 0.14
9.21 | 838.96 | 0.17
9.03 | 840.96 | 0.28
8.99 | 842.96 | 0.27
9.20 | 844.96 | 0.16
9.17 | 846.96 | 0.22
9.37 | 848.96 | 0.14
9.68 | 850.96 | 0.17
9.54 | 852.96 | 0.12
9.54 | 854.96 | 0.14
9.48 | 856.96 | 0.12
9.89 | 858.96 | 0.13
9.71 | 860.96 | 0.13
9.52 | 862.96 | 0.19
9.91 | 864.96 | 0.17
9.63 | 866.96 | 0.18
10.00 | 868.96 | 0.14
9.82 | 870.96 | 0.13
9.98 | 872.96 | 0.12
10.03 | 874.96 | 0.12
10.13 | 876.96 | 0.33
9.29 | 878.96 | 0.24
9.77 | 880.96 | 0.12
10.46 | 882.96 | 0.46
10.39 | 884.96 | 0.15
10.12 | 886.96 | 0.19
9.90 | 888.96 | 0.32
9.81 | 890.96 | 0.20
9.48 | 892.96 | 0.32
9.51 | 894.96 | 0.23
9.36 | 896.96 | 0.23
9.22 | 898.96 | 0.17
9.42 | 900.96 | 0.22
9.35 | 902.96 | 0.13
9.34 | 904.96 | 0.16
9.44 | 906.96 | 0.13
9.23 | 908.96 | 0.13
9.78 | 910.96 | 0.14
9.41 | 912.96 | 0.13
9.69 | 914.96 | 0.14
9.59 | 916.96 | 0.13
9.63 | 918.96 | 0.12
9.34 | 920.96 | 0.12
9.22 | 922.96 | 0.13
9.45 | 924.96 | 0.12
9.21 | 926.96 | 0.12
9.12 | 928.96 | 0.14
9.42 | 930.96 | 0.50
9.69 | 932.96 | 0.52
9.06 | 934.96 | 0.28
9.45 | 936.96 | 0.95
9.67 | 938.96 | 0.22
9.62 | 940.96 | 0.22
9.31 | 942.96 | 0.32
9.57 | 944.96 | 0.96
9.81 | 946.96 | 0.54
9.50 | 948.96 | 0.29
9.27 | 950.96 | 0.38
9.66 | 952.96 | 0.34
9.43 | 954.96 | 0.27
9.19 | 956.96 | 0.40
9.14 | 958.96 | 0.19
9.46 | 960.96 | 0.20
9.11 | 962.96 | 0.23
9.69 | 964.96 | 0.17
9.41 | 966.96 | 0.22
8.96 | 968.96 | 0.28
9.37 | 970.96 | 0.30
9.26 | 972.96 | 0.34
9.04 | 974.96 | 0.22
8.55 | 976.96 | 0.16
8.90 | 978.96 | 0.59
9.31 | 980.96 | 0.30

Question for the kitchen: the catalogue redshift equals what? 0.17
